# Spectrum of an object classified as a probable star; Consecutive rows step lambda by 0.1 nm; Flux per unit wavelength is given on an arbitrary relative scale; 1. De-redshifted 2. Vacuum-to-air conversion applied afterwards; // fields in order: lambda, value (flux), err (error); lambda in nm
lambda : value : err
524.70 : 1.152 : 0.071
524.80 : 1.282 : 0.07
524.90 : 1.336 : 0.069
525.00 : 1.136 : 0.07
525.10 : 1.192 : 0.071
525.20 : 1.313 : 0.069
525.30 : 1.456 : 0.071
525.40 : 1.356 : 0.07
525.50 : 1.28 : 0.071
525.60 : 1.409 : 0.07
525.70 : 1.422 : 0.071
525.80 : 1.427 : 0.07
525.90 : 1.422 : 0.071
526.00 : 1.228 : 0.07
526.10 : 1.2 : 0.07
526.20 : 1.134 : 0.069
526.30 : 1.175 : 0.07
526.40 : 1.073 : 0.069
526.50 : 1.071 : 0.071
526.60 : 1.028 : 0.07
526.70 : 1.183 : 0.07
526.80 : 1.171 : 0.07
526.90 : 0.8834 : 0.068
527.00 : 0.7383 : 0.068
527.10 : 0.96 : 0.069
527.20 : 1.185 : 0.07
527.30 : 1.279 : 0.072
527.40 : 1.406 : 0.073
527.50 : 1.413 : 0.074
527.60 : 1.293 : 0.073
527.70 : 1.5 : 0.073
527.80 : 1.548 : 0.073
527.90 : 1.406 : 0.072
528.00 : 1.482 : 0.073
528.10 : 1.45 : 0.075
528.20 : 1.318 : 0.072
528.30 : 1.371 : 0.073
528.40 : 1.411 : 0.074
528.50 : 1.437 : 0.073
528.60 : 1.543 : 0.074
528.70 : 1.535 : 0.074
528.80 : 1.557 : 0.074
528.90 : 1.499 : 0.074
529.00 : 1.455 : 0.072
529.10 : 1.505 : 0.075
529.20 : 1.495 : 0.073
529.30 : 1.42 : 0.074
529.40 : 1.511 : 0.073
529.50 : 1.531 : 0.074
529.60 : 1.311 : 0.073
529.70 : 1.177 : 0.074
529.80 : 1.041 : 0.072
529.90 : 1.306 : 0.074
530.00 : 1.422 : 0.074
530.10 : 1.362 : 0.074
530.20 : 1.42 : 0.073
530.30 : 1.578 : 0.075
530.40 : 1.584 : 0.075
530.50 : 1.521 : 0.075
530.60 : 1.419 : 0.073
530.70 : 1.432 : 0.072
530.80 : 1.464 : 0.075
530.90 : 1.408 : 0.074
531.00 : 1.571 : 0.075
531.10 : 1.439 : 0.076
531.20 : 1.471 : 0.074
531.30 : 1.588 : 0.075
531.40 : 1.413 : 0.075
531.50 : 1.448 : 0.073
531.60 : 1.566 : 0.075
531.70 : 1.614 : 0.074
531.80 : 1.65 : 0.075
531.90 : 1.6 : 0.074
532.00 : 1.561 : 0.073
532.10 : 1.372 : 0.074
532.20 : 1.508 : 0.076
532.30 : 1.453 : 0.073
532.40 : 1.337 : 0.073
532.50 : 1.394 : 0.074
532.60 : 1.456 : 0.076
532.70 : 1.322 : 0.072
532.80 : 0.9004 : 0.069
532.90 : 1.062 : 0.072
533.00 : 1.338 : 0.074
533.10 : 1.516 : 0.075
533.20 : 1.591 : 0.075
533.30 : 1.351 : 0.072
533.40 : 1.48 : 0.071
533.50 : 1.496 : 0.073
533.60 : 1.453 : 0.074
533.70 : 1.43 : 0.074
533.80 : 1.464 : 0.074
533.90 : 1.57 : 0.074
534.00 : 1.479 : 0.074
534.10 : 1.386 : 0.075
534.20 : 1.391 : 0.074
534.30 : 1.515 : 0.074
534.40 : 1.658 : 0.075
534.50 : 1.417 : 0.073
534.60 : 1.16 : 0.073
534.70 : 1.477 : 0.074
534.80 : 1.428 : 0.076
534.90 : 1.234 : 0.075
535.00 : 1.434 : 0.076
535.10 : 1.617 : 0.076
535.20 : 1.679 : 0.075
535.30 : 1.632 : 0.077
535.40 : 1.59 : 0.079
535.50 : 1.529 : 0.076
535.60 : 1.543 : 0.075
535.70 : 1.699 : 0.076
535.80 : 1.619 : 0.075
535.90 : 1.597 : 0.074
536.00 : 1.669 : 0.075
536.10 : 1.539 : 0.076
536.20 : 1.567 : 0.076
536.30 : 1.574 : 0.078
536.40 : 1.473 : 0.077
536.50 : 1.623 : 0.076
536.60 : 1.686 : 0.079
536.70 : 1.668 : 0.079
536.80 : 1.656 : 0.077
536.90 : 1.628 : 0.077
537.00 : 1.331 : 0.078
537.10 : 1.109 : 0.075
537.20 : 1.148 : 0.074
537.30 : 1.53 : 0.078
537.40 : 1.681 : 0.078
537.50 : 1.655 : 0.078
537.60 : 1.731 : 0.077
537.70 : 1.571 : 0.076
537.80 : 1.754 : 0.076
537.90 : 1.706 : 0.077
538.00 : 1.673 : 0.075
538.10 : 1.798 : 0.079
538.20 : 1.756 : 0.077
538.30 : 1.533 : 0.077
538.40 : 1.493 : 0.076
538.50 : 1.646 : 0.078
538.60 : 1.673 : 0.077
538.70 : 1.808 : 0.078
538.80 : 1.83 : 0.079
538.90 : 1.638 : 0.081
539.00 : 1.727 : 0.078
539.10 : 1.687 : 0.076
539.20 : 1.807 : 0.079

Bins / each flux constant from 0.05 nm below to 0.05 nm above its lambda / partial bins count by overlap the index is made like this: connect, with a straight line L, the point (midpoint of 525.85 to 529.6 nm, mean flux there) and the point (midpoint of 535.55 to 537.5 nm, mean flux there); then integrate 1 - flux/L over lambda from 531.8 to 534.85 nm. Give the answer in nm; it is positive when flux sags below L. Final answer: 0.09 nm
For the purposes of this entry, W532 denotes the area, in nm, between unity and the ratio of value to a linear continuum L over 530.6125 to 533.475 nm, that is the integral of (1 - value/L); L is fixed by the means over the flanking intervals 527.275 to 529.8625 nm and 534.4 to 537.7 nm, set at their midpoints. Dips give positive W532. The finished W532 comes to 0.061 nm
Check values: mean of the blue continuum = 1.42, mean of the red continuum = 1.53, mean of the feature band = 1.44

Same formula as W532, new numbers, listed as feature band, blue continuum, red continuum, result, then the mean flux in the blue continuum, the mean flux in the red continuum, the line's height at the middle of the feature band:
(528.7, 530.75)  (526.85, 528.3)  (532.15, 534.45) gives -0.15 nm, 1.28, 1.42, 1.33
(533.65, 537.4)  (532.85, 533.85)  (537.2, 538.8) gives 0.05 nm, 1.42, 1.66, 1.53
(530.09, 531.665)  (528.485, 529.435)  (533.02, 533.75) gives 0.00 nm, 1.5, 1.47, 1.48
